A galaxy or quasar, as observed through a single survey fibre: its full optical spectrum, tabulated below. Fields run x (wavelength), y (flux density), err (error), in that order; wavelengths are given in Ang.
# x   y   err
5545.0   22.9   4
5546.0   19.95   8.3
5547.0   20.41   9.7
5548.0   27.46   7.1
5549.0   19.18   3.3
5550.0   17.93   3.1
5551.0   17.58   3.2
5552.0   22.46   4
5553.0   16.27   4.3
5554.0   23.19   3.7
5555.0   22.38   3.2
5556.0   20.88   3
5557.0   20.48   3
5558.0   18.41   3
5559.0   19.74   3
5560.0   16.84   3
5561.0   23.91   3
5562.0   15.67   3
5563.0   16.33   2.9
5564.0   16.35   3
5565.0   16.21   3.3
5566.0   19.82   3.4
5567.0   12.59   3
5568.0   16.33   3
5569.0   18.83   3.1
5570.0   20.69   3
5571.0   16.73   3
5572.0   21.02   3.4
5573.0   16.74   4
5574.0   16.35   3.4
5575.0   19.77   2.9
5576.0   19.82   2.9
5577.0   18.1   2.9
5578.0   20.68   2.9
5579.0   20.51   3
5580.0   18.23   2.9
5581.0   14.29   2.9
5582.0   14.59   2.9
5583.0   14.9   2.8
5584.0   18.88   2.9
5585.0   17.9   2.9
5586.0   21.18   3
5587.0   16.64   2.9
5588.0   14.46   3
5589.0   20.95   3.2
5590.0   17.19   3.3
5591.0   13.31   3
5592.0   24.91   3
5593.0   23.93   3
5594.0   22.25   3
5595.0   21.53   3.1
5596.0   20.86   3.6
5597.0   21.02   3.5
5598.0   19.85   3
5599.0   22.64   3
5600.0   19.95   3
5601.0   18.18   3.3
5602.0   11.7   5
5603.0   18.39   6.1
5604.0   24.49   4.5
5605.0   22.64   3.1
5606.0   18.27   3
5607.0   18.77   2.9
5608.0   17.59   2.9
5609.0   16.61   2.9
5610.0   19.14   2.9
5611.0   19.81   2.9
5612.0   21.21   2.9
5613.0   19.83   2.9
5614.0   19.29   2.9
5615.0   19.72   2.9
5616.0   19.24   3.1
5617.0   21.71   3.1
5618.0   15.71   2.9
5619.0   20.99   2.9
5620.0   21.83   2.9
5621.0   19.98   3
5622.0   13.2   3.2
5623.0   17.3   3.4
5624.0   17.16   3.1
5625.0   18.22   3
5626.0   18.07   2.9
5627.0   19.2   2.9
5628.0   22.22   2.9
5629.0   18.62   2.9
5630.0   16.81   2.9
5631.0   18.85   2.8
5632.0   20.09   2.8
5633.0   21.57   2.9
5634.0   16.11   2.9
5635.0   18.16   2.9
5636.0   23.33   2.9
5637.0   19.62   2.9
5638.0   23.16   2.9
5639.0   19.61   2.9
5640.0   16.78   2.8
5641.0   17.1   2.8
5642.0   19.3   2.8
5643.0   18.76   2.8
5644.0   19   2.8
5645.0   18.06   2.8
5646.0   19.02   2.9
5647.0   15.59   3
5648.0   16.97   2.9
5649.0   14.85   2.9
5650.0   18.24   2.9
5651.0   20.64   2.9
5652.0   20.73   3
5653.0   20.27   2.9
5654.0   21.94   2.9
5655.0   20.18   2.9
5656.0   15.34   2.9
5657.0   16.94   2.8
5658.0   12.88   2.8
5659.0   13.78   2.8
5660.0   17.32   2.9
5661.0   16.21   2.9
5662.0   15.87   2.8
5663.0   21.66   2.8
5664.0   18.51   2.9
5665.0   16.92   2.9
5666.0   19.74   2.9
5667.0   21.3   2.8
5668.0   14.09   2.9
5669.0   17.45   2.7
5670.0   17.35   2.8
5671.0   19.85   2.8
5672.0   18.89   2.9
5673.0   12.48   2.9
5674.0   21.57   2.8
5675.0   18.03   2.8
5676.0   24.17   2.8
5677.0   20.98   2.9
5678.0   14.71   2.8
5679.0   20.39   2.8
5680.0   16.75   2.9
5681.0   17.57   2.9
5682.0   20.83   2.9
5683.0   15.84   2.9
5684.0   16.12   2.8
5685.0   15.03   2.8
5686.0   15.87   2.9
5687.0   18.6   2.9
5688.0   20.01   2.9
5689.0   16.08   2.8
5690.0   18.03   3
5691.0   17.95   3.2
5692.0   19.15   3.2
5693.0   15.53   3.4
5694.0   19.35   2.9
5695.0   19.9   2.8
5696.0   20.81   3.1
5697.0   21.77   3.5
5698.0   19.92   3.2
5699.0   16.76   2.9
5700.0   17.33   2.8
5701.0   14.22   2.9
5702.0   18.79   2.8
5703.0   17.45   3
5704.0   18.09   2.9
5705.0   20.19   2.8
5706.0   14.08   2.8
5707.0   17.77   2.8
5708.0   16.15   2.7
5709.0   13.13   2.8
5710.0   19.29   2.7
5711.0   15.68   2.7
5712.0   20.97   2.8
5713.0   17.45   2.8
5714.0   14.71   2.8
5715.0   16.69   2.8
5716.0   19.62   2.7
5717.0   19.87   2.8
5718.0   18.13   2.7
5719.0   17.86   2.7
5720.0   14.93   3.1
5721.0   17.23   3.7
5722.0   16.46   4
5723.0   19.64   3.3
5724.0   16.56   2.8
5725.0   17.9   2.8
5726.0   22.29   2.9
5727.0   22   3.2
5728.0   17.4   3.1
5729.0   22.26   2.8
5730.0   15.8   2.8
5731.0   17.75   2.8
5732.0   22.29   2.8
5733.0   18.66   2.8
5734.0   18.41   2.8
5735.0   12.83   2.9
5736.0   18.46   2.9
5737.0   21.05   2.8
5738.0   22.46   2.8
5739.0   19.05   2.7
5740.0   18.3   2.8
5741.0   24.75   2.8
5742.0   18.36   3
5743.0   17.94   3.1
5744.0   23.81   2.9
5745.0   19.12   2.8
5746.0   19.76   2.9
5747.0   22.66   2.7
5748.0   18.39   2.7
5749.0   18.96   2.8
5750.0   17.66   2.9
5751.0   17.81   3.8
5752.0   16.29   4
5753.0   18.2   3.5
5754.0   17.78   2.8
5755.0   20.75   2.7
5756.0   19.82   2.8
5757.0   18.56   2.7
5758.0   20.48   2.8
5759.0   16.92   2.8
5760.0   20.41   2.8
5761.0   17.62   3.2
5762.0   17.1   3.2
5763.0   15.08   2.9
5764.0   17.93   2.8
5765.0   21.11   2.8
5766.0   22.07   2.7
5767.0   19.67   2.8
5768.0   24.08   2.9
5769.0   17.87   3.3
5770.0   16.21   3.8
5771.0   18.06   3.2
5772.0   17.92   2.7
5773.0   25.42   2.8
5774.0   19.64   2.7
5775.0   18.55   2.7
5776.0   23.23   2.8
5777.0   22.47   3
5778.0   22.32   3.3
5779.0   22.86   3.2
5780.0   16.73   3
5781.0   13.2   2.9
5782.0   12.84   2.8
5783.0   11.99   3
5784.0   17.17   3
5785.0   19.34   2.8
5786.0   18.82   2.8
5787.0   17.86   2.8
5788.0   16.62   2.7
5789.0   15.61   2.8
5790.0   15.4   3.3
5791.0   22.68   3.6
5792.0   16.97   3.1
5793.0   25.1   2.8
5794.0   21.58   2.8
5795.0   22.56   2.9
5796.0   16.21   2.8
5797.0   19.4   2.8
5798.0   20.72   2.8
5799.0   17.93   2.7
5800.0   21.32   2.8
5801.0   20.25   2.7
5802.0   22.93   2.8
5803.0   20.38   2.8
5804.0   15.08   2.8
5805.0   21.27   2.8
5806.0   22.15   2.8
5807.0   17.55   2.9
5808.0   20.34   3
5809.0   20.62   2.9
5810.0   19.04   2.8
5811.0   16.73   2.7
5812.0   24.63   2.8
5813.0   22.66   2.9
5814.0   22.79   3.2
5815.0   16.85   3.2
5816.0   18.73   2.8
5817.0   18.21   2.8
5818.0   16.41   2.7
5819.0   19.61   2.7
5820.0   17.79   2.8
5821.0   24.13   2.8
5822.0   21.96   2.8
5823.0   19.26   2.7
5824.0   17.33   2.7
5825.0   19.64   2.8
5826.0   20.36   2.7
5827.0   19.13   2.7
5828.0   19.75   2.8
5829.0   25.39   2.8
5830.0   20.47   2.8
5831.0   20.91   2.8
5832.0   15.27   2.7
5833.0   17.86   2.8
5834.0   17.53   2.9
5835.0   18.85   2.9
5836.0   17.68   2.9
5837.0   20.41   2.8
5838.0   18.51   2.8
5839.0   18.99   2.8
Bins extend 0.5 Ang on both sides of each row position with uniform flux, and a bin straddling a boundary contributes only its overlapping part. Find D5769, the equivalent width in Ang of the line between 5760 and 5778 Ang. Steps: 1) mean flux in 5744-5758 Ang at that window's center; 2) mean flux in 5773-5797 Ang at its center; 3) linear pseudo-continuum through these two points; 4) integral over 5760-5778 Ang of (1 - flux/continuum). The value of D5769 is -0.7 Ang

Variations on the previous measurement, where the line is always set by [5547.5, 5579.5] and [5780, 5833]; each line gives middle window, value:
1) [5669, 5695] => 1.43 Ang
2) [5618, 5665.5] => 1.68 Ang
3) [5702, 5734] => 1.87 Ang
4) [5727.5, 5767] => 0.17 Ang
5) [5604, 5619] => -0.32 Ang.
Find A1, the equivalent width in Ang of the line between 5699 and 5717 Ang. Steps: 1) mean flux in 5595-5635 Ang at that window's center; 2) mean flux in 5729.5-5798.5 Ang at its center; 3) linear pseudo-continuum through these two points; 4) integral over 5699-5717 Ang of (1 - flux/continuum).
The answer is 1.8 Ang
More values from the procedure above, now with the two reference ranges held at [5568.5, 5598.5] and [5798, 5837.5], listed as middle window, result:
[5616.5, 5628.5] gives 0.1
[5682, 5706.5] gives 1.8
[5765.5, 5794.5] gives 0.8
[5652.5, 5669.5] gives 1.3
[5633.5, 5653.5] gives 0.3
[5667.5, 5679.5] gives 0.5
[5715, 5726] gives 0.8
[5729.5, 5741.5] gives 0.2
